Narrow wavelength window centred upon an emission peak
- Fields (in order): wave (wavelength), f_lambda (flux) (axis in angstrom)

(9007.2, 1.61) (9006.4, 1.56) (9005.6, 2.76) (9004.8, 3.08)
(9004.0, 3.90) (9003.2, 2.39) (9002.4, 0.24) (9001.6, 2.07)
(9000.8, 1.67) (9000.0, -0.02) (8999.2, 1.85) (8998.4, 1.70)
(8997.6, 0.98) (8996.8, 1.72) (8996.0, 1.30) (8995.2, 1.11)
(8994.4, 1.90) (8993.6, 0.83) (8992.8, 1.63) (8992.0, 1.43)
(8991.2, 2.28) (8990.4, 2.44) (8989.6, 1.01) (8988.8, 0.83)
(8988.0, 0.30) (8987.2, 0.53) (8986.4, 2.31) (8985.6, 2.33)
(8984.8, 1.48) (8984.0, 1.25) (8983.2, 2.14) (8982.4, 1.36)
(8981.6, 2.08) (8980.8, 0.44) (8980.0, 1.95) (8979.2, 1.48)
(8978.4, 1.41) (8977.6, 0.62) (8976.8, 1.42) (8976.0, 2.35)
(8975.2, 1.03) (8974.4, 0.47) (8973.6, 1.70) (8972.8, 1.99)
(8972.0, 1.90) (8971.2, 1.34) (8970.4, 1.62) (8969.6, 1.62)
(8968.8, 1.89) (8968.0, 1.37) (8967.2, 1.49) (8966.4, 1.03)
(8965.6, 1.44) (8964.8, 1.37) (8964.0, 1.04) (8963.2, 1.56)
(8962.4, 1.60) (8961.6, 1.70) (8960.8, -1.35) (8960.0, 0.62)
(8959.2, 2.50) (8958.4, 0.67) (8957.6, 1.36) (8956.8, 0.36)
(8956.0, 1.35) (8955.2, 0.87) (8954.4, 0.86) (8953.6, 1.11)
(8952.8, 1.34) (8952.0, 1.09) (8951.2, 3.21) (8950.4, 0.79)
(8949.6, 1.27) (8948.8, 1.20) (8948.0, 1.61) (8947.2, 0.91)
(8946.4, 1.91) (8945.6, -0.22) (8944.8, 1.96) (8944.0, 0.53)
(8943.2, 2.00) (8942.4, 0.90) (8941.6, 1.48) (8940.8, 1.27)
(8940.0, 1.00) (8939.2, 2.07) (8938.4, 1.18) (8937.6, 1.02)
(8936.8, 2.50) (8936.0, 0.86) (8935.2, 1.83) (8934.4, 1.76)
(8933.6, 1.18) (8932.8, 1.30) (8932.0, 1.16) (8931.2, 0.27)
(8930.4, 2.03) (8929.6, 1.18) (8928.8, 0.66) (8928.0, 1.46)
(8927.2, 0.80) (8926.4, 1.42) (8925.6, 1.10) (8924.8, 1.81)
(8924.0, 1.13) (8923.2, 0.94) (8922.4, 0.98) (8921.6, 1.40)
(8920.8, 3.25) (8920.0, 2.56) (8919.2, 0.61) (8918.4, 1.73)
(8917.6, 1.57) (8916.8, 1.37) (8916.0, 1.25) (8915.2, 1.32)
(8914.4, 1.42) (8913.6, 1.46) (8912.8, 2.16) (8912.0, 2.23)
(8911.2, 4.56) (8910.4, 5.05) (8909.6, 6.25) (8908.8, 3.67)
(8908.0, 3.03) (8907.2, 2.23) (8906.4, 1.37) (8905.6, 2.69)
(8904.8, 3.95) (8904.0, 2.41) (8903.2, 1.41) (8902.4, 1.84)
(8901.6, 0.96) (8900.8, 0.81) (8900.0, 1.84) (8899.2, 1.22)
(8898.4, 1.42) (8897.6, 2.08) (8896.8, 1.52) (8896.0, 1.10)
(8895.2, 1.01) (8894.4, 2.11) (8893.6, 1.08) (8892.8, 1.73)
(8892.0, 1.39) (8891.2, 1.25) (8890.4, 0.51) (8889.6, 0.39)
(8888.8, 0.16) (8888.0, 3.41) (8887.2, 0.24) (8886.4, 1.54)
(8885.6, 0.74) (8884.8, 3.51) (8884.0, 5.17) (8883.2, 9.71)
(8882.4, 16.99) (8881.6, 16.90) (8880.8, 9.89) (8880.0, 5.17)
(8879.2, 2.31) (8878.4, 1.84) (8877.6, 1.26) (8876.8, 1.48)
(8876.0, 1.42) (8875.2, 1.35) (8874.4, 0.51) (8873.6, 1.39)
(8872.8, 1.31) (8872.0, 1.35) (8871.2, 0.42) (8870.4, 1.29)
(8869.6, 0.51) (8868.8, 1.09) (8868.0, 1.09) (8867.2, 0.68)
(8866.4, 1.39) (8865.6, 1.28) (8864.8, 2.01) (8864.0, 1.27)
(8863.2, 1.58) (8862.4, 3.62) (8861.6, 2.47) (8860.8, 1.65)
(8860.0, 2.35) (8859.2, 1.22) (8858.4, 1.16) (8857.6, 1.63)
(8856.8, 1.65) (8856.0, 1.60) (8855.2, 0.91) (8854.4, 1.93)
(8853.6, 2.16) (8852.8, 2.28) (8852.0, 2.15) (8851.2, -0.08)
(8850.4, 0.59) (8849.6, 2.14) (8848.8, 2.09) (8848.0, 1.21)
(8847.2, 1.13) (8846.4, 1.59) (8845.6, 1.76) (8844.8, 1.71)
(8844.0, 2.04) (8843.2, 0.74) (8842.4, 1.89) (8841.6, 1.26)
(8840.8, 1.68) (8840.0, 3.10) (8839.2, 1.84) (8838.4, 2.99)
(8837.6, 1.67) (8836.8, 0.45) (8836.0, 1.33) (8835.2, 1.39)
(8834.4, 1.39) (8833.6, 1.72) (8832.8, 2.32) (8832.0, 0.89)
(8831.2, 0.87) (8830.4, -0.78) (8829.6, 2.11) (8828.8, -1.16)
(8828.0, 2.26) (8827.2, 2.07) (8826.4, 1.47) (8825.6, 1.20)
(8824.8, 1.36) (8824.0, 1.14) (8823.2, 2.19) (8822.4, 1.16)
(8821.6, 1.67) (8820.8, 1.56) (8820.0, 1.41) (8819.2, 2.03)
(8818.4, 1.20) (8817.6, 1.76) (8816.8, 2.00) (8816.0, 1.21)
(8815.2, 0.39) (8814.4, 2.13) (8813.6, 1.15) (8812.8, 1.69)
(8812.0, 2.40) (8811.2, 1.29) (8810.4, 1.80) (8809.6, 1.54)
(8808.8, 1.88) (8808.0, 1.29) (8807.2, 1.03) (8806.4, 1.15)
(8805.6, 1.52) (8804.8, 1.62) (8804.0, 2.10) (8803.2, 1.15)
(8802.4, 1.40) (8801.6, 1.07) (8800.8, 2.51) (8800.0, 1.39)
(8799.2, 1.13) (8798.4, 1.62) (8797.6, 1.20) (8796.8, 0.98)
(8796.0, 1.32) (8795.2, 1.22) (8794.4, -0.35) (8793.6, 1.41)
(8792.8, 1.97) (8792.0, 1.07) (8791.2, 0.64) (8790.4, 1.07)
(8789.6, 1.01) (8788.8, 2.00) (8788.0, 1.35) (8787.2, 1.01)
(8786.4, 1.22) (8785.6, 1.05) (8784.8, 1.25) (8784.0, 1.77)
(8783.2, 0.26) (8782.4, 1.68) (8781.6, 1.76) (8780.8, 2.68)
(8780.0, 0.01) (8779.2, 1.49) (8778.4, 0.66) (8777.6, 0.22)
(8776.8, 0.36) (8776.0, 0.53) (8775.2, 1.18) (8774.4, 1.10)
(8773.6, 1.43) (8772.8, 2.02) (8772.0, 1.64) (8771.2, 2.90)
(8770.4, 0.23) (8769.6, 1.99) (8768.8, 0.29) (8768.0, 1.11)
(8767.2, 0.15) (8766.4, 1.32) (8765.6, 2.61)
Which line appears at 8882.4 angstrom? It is H-alpha 6563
